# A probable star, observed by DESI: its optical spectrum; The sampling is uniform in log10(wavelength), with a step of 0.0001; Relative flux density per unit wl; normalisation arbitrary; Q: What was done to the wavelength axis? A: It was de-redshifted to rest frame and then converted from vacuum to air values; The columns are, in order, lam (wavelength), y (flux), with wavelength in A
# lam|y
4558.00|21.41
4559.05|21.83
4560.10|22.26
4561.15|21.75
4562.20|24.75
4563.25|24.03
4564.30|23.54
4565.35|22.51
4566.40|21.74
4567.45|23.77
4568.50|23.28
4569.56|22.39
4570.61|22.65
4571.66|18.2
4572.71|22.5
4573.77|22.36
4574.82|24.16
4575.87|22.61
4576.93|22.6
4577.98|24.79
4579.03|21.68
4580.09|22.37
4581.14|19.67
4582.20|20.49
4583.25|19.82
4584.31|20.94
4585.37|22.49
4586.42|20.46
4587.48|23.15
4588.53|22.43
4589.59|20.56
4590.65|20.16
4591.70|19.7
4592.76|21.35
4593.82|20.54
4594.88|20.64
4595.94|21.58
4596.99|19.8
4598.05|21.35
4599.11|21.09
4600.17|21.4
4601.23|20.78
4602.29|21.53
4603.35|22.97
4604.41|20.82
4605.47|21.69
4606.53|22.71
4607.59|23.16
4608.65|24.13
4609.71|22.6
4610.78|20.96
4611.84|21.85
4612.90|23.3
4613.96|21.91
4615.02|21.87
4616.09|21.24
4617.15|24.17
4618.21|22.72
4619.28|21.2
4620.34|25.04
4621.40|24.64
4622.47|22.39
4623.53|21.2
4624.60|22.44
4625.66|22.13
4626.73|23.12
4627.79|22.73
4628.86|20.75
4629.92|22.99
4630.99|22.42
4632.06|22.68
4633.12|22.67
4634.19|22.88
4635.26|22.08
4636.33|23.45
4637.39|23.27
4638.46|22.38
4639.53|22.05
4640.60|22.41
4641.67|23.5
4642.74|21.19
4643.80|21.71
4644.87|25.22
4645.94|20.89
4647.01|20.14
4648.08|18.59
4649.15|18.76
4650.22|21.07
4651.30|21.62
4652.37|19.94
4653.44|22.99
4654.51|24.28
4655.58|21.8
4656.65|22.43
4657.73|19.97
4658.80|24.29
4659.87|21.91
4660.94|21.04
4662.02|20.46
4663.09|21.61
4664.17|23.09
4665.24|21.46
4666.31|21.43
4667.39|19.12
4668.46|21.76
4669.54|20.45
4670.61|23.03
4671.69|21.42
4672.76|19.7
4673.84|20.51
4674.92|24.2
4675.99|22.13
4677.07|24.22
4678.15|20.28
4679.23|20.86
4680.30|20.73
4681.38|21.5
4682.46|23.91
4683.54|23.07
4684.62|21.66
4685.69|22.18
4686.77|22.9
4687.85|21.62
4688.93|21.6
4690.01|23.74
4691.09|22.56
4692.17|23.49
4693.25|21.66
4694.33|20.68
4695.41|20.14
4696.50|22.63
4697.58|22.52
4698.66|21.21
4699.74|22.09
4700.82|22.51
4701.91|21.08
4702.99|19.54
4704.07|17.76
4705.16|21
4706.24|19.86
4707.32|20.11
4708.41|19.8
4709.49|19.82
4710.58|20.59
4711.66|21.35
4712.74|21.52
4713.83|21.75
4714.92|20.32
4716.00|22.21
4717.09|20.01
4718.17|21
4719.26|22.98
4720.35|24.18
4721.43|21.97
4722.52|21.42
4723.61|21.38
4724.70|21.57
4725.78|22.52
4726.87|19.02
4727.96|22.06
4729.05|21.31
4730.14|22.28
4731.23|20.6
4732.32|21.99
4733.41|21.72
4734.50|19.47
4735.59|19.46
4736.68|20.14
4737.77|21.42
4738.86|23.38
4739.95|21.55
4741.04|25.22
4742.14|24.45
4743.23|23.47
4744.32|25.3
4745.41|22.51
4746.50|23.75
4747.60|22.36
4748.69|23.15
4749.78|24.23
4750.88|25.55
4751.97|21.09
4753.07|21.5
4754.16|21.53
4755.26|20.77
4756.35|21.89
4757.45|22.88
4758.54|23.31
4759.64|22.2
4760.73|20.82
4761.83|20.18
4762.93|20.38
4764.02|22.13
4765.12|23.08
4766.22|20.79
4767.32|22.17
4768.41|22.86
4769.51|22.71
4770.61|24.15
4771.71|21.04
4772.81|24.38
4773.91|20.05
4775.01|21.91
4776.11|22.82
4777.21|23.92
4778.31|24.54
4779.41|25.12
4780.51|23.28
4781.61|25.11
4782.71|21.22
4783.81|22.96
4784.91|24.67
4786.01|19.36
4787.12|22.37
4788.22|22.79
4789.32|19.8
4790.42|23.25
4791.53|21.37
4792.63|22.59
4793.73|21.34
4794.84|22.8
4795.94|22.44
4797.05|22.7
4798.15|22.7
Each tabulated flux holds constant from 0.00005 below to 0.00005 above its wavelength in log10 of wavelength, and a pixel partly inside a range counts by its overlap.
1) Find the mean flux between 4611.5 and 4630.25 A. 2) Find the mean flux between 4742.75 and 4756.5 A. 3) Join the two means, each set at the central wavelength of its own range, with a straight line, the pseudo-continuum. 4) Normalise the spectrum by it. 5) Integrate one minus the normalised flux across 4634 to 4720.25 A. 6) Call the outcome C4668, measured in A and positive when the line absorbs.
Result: 4.1 A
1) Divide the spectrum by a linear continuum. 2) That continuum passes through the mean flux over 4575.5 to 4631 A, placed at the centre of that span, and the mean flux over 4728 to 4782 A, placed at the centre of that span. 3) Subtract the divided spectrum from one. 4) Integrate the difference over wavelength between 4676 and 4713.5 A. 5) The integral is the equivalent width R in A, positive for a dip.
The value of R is 1.2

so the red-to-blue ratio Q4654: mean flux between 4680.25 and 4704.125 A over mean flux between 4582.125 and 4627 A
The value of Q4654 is 1.00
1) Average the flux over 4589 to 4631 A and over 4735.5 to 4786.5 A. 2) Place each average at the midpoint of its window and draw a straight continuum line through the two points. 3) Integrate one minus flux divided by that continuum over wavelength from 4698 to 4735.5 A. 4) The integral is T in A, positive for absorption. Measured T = 2.2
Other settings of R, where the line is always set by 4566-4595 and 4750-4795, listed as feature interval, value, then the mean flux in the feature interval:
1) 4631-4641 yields -0.34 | 22.6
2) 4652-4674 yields 0.40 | 21.6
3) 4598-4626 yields -0.60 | 22.3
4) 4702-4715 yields 1.08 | 20.3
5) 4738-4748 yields -0.56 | 23.5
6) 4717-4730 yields 0.29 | 21.7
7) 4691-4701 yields 0.09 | 21.9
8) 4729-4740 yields 0.52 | 21.2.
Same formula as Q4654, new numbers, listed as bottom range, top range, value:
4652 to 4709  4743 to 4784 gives 1.05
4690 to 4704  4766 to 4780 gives 1.06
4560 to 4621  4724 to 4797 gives 1.01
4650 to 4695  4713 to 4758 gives 1.01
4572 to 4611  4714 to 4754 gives 1.02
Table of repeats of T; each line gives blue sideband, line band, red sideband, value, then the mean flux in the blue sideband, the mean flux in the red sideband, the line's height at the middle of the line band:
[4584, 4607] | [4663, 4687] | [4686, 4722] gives -0.5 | 21.3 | 21.4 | 21.4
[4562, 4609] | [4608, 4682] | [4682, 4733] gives -1.1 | 21.9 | 21.5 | 21.7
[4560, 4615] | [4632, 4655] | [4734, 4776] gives 0.1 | 21.9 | 22.3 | 22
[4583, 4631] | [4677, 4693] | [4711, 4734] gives -0.4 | 21.9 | 21.6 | 21.7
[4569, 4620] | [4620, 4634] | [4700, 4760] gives -0.6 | 21.8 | 21.7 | 21.8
